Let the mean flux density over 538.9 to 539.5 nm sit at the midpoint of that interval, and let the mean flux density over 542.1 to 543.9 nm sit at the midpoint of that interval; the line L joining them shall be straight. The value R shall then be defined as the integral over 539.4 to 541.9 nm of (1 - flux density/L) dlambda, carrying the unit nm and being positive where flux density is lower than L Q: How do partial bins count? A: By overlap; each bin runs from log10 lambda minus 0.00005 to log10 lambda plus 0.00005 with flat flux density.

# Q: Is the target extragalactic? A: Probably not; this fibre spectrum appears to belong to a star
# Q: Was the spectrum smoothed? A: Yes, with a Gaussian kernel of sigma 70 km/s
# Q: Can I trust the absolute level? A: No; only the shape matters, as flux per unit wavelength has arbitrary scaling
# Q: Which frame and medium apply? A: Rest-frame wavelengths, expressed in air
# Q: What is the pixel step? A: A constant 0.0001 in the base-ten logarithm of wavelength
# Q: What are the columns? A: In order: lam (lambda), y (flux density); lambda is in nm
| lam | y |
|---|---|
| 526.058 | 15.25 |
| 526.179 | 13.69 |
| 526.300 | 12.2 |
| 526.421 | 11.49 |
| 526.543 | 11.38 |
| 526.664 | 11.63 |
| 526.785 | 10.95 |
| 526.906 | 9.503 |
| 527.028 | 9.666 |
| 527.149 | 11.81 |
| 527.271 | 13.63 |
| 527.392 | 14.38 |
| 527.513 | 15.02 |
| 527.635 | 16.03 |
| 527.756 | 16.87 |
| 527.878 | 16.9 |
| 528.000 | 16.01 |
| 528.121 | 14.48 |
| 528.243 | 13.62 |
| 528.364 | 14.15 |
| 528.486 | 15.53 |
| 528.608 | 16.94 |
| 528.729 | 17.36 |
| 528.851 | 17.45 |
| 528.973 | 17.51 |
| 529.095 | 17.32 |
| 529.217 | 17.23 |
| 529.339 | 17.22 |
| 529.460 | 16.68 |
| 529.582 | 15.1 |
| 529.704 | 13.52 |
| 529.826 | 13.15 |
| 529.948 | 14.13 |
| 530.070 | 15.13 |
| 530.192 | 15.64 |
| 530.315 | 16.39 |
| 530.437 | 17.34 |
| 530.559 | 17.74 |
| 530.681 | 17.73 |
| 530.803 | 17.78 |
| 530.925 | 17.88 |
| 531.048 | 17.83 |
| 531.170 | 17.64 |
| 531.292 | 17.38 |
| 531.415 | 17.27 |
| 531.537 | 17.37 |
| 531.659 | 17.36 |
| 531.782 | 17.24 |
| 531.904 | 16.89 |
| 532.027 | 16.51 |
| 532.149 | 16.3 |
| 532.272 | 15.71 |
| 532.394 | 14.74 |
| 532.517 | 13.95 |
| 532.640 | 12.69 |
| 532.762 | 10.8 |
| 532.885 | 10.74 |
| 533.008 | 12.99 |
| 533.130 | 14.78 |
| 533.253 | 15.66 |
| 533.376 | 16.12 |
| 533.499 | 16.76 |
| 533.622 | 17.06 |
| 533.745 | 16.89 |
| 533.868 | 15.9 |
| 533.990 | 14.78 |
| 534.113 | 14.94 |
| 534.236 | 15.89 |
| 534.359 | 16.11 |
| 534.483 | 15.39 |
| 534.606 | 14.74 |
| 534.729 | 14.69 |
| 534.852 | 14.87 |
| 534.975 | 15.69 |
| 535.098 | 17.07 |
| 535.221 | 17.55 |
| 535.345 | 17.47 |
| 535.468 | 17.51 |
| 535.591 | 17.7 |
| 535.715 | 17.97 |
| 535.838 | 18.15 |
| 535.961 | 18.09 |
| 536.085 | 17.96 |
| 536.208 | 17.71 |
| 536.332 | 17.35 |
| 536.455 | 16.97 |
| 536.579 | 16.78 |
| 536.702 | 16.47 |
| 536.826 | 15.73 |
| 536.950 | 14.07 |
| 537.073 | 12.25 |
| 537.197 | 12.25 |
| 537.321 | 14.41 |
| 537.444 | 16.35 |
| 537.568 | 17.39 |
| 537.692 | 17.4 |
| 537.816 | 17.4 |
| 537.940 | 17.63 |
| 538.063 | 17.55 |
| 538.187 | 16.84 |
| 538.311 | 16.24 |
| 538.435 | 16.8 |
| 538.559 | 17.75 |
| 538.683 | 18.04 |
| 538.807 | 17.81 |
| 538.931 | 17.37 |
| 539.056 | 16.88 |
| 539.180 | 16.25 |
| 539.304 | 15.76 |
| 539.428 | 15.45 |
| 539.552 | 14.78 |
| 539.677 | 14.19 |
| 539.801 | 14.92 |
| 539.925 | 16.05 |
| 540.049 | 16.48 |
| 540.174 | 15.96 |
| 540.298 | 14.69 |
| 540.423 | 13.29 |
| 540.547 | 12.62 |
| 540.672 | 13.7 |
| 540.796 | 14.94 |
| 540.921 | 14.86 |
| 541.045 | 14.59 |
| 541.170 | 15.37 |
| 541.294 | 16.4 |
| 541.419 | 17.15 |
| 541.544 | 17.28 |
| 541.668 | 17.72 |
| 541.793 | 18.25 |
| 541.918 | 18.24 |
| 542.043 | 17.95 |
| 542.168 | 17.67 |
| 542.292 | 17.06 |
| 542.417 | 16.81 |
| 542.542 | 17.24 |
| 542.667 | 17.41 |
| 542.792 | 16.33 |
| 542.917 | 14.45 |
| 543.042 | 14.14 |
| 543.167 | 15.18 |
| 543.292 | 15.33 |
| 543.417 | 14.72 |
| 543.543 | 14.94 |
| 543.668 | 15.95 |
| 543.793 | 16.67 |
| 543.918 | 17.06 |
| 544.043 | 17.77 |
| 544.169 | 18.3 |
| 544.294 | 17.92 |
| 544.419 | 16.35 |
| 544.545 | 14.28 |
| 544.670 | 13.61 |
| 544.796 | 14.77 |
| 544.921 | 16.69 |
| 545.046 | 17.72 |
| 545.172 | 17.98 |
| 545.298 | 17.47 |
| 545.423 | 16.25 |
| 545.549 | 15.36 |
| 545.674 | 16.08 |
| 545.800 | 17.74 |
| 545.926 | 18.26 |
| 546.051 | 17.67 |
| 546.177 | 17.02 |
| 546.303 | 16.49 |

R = 0.11 nm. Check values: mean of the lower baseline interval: 16.3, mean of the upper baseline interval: 16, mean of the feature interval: 15.5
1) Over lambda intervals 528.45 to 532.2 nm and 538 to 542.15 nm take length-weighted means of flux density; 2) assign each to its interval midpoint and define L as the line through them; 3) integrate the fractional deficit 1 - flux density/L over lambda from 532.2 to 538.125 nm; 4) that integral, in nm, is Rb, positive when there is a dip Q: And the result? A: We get 0.21 nm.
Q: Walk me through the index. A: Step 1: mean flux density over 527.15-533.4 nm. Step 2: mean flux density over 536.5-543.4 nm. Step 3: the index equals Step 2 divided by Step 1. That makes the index 1.0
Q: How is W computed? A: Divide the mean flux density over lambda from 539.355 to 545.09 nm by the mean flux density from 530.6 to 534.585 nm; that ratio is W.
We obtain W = 1.01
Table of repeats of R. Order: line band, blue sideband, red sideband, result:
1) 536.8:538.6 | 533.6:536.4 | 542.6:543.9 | 0.028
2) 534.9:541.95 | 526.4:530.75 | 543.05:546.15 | -0.209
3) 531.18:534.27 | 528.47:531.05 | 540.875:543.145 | 0.187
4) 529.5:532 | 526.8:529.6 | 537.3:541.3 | -0.191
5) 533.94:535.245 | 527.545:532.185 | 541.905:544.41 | 0.071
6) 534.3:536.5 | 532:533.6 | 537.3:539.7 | -0.191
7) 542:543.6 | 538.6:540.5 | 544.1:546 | 0.021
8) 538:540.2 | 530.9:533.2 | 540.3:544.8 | -0.076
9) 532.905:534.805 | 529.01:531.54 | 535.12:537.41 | 0.126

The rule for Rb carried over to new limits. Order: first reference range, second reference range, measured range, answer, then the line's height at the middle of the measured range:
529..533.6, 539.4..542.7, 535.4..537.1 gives -0.10 nm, 15.9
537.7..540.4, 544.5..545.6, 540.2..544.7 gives 0.05 nm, 16.2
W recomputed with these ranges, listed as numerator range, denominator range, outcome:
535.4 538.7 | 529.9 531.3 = 0.99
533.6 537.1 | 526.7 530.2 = 1.10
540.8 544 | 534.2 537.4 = 1.01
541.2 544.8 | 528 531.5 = 1.01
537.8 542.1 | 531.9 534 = 1.09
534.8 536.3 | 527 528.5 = 1.19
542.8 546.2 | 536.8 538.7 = 1.01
